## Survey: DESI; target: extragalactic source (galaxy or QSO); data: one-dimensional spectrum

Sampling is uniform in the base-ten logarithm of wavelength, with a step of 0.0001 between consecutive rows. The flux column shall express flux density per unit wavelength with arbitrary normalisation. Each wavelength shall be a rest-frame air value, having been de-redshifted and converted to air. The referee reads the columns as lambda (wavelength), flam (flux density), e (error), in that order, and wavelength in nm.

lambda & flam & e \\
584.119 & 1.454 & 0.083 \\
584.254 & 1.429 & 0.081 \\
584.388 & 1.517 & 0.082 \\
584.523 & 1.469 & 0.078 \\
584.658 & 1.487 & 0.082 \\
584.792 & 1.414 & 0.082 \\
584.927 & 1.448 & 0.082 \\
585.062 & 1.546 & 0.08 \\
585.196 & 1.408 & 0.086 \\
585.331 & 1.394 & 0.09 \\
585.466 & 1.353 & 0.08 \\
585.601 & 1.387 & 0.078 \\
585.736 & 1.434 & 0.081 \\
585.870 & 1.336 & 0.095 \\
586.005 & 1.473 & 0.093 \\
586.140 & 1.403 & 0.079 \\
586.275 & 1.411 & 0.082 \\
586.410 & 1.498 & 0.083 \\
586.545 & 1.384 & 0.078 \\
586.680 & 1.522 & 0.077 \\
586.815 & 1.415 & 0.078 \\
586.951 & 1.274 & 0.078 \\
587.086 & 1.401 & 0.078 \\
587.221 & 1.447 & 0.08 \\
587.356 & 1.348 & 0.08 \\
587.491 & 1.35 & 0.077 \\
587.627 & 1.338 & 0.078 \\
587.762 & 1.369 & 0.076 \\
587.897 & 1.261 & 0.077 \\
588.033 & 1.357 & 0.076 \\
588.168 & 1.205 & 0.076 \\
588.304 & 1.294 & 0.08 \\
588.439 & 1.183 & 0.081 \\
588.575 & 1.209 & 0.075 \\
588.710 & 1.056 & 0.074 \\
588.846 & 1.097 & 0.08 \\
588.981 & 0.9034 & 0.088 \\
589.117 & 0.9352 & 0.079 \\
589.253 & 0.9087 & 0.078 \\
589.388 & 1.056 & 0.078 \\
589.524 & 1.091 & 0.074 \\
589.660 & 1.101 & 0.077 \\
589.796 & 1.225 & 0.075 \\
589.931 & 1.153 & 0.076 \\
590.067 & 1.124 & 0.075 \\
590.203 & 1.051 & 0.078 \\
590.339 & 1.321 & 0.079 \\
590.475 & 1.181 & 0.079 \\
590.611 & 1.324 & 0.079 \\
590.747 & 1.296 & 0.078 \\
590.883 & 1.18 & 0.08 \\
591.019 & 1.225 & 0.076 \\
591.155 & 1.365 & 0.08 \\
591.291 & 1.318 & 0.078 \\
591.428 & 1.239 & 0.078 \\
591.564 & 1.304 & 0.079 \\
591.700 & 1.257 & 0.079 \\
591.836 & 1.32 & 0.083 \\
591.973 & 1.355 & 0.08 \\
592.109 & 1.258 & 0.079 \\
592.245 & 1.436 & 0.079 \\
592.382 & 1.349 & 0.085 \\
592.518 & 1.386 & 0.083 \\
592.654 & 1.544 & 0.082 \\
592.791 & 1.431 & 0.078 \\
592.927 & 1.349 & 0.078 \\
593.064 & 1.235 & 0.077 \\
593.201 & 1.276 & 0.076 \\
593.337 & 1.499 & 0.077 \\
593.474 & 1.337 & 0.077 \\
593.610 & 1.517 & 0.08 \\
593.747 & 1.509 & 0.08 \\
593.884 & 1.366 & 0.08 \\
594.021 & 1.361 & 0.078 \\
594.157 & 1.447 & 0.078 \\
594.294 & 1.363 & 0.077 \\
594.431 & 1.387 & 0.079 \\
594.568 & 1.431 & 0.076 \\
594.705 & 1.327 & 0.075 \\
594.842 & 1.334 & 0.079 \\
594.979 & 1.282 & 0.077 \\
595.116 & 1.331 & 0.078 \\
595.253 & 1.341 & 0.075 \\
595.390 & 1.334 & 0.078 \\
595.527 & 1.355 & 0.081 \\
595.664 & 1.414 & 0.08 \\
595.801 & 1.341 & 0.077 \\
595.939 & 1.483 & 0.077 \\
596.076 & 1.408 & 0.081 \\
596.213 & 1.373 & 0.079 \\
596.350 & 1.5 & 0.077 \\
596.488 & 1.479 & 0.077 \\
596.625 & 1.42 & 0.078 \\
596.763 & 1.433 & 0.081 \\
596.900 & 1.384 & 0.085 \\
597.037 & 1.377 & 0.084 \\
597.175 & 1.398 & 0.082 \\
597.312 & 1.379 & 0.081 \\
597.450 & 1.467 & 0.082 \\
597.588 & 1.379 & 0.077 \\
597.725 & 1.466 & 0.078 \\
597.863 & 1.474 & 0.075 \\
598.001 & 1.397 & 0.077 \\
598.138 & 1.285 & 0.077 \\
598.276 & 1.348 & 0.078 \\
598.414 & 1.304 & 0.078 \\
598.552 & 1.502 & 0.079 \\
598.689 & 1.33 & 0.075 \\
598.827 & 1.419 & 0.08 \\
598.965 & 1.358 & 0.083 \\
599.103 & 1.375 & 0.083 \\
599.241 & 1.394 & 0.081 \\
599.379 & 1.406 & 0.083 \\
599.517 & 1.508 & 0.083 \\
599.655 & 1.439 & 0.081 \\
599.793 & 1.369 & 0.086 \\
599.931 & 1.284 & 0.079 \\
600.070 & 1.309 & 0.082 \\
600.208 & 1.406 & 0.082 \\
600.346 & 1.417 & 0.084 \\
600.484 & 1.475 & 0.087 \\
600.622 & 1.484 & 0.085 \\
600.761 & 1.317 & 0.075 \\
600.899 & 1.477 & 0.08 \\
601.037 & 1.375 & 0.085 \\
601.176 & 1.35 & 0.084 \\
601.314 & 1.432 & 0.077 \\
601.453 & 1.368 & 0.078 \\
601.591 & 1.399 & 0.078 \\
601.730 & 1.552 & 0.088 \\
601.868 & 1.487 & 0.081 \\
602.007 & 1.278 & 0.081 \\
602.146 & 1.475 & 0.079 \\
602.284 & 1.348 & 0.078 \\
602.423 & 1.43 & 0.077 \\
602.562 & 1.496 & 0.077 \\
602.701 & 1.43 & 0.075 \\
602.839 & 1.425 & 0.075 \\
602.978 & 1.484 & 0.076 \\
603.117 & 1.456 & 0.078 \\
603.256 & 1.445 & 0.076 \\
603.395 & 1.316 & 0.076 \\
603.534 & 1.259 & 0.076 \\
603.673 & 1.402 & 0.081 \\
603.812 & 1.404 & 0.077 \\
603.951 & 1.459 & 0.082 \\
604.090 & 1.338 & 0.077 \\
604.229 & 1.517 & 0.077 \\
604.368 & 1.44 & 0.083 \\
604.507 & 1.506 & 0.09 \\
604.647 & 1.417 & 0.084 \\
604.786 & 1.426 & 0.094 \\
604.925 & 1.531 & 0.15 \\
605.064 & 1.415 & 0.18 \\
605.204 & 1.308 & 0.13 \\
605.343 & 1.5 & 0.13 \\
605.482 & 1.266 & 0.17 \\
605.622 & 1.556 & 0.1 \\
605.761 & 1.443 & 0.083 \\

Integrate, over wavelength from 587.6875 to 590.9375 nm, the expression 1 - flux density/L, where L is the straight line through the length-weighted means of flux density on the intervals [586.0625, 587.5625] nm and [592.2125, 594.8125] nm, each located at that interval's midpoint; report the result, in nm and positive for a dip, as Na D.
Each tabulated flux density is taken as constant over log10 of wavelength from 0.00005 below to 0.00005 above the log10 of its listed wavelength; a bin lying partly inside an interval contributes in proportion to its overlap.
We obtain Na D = 0.555 nm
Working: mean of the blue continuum 1.4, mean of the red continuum 1.4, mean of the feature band 1.16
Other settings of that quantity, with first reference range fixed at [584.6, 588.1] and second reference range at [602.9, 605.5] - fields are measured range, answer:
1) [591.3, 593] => 0.07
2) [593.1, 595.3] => 0.05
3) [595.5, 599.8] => 0.02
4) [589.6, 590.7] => 0.17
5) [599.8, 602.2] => 0.02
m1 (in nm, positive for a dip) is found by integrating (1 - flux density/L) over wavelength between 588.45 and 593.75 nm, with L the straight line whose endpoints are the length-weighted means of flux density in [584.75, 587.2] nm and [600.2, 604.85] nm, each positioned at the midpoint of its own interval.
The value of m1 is 0.64 nm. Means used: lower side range 1.42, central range 1.25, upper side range 1.42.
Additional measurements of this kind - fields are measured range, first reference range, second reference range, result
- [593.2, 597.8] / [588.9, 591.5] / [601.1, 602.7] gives -0.44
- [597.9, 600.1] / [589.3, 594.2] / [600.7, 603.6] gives -0.01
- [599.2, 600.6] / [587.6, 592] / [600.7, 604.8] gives -0.04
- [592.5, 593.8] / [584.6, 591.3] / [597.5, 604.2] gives -0.07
